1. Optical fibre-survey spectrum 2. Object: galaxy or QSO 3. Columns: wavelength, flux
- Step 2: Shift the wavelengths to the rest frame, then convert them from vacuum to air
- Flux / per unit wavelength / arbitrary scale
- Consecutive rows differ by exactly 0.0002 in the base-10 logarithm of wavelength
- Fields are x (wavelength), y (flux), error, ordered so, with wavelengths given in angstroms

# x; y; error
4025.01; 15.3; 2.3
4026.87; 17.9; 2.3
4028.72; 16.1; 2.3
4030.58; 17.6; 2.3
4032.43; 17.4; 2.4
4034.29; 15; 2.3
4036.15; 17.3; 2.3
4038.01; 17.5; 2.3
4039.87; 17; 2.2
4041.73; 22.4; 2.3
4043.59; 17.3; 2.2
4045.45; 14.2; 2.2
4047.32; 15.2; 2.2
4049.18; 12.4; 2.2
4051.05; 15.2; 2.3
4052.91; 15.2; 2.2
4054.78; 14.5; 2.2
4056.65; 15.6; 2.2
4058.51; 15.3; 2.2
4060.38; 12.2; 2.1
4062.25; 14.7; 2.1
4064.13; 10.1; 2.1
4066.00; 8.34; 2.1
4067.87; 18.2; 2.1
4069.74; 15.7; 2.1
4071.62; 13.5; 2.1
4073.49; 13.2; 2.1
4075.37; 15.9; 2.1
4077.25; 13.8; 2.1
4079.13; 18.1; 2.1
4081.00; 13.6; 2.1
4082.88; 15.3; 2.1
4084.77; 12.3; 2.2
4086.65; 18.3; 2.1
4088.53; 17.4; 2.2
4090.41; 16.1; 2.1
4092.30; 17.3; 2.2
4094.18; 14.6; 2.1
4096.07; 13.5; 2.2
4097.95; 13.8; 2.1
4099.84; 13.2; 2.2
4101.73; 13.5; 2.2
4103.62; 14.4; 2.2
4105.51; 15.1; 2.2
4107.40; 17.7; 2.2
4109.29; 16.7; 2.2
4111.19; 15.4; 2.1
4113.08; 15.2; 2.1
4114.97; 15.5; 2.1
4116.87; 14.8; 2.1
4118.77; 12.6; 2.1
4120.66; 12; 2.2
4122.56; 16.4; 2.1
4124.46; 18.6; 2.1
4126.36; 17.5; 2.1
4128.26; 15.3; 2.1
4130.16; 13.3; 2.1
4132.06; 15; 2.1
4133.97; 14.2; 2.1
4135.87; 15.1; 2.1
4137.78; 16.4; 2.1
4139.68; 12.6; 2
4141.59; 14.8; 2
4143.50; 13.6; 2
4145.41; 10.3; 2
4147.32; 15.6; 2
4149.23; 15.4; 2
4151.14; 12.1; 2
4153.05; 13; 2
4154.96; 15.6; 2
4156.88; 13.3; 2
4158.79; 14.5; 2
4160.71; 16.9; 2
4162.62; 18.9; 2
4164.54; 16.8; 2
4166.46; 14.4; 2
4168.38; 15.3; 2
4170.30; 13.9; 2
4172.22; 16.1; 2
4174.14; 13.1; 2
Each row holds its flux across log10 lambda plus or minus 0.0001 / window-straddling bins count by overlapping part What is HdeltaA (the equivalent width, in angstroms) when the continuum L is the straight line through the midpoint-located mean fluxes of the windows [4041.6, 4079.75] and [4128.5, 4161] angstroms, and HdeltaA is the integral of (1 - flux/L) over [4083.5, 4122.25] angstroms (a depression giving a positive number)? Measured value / -1.6 angstroms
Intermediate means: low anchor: 14.6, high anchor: 14.2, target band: 15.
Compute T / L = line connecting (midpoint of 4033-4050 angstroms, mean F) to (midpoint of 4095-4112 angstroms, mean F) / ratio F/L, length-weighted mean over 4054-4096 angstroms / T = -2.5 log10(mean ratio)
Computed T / 0.06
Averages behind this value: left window 16.5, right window 14.8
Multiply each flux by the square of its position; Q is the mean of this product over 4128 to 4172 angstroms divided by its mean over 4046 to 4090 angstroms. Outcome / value 1.05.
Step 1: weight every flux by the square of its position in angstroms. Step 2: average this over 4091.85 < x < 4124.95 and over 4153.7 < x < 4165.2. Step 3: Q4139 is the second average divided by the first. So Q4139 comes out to 1.09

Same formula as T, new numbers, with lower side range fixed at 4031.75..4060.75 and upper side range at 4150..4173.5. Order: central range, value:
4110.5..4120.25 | 0.06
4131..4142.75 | 0.04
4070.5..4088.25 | 0.05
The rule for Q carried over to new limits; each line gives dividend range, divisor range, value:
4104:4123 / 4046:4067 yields 1.15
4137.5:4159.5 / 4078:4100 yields 0.93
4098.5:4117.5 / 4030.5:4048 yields 0.92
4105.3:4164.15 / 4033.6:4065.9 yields 1.03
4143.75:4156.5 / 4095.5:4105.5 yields 1.01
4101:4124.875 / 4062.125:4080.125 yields 1.10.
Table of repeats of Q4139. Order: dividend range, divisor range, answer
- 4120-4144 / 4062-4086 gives 1.10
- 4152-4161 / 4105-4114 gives 0.92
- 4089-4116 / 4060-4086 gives 1.10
